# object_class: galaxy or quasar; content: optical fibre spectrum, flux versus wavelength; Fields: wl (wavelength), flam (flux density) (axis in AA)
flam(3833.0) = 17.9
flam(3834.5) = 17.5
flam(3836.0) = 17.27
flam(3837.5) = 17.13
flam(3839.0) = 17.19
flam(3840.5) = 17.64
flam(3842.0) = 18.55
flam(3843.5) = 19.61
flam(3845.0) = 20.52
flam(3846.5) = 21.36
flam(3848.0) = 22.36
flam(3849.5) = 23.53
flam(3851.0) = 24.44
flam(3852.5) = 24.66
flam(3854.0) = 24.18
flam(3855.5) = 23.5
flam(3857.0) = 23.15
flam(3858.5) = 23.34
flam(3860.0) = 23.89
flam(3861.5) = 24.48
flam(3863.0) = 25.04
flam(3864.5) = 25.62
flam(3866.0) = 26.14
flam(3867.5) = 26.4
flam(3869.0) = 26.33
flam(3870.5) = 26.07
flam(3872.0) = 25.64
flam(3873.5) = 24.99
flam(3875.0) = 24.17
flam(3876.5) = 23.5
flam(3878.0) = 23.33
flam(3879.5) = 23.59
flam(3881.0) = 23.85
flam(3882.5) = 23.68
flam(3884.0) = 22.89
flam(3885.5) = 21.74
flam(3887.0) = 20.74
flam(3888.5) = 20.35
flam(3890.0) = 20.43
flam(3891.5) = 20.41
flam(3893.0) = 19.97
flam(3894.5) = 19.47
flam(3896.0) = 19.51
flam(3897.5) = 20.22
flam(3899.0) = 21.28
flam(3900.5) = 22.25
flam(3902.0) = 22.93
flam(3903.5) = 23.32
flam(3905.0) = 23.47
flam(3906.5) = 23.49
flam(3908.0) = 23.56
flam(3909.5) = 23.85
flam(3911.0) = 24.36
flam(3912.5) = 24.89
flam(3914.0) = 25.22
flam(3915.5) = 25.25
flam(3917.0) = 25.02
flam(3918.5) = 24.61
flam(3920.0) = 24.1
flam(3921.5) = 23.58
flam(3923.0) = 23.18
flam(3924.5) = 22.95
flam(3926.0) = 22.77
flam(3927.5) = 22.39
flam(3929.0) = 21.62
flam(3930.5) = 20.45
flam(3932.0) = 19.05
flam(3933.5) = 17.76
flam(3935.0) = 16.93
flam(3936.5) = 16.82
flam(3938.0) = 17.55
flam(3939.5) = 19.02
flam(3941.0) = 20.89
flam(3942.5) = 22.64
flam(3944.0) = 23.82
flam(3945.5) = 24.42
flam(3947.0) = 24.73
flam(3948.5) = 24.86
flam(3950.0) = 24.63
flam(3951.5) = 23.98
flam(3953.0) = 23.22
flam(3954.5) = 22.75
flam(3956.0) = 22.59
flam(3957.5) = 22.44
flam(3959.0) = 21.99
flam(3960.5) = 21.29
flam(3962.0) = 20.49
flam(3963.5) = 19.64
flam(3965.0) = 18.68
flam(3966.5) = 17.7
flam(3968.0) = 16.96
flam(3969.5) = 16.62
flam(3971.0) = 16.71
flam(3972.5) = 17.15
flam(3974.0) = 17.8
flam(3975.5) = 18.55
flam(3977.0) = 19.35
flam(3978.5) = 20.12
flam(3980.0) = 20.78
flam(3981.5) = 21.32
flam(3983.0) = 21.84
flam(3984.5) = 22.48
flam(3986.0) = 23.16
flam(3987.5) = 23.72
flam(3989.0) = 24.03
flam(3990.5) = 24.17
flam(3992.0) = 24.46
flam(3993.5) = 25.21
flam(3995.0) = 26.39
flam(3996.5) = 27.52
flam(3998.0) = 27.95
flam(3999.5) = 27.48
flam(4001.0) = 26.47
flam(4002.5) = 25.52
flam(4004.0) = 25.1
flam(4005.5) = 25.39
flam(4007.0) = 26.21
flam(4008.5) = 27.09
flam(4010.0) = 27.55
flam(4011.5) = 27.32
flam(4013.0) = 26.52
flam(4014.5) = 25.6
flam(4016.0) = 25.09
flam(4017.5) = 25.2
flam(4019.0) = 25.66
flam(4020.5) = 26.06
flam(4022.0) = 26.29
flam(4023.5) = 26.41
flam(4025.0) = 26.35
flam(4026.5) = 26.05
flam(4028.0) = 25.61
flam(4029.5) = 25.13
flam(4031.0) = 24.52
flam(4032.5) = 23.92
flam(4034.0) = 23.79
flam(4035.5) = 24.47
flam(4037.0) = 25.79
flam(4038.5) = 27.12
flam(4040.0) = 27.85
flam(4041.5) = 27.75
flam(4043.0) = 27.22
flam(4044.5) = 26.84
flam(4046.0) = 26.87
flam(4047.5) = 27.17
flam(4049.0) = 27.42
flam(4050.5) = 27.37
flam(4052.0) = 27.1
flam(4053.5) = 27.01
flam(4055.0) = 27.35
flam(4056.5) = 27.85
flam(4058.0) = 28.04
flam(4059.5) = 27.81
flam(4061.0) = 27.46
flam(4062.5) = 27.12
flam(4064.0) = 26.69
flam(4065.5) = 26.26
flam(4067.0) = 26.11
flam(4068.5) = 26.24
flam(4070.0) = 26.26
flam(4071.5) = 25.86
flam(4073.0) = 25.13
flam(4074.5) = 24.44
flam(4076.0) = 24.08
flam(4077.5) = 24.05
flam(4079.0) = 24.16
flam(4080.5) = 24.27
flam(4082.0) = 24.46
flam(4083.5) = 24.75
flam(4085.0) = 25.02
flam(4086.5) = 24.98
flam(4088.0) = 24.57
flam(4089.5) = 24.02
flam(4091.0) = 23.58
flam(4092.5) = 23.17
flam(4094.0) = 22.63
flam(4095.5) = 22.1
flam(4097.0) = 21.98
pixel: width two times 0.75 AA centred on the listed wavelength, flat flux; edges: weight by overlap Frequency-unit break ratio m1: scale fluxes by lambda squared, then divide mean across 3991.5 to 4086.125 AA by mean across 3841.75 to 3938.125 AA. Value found 1.2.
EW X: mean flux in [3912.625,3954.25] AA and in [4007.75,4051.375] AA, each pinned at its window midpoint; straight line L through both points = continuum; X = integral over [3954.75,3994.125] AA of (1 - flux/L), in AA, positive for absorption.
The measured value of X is 5.3 AA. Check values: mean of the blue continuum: 22.3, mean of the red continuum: 26.2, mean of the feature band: 20.8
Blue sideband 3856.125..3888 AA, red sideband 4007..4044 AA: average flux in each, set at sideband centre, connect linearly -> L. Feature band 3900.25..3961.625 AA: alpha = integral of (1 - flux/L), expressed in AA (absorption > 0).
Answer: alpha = 5.8 AA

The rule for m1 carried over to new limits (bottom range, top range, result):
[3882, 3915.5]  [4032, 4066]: 1.30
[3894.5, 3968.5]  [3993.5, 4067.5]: 1.26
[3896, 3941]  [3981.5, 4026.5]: 1.21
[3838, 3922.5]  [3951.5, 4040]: 1.09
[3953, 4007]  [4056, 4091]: 1.21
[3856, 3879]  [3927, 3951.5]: 0.89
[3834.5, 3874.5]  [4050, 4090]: 1.27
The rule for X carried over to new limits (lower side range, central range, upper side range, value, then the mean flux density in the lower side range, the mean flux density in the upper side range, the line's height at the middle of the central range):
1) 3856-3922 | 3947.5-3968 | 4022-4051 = 2.5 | 23.4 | 26.2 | 24.7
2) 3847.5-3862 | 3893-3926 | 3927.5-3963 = -1.1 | 23.8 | 21.5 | 22.4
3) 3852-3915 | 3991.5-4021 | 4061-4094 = -2.2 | 23.3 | 25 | 24.4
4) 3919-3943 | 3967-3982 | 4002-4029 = 3.2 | 20.8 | 26.1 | 23.5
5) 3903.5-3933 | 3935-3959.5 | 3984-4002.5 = 2.0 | 23.3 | 25.3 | 24.1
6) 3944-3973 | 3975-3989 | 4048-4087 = 0.5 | 21.2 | 26.1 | 22.3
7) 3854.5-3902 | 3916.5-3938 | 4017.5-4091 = 2.3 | 23.1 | 25.9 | 23.9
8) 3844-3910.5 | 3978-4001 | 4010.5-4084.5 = 0.8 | 23.1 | 26.1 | 25.1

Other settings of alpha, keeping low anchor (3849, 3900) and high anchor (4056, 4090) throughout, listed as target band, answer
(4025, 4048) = -0.7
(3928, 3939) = 2.4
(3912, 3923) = -0.4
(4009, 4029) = -0.9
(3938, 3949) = 0.7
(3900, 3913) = 0.0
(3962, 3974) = 3.2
